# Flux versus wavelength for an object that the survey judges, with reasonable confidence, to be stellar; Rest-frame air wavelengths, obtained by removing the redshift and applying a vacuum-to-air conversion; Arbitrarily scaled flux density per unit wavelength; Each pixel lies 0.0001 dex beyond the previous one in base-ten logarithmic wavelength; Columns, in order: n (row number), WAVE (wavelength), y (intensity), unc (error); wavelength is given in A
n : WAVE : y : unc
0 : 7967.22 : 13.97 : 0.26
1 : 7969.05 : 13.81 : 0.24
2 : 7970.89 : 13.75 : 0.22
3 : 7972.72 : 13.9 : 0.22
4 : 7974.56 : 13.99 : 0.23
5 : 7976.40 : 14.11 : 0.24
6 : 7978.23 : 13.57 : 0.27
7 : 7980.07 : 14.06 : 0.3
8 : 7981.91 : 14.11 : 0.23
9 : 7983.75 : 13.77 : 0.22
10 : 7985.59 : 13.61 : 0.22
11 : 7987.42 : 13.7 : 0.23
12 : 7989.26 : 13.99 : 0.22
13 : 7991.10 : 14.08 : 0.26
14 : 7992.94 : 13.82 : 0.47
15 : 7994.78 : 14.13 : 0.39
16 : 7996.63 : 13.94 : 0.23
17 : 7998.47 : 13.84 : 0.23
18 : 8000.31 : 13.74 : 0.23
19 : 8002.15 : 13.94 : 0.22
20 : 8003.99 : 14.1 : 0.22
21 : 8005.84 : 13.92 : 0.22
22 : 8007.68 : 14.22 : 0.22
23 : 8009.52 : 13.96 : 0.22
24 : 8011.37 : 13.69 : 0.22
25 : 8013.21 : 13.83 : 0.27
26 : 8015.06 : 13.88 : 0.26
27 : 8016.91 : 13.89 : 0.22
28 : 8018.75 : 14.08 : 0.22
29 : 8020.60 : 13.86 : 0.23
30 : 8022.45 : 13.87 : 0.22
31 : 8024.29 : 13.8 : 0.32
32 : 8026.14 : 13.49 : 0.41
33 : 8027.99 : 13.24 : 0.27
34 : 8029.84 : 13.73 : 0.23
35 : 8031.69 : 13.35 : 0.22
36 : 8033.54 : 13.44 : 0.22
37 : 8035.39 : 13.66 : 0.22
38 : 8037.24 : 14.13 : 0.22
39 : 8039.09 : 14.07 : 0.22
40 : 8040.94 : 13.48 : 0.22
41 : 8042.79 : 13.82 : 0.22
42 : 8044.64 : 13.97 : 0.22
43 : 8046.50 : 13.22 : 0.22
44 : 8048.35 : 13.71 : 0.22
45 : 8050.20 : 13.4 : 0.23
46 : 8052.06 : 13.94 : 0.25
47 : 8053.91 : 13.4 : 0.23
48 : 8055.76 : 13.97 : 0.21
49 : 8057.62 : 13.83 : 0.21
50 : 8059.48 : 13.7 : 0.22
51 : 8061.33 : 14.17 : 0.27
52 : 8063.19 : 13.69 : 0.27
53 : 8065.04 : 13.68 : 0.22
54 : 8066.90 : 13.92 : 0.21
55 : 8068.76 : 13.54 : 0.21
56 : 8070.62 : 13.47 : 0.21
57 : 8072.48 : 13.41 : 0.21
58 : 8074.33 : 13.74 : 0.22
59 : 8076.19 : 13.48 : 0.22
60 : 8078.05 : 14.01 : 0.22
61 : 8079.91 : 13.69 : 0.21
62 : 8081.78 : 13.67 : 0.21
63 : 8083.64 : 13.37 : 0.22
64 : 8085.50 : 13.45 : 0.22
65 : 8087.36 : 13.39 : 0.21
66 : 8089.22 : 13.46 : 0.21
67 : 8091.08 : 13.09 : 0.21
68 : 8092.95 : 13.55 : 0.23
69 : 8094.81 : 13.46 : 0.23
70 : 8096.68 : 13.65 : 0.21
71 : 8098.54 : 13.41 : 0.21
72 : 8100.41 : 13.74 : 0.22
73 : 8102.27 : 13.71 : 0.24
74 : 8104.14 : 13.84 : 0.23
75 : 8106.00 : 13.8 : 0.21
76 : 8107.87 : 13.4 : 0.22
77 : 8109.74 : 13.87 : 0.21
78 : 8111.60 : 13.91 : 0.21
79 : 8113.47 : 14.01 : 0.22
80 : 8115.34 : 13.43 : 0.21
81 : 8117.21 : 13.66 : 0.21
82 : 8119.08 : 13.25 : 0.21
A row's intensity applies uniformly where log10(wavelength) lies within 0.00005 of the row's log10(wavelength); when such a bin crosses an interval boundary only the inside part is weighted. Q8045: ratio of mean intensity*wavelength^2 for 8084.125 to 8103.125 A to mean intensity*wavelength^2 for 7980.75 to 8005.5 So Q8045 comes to 0.99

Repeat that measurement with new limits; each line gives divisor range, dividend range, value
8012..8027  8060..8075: 1.00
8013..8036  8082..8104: 1.00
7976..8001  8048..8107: 1.00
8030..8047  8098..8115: 1.02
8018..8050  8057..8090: 1.01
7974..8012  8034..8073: 1.00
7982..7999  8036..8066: 1.01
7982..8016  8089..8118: 1.01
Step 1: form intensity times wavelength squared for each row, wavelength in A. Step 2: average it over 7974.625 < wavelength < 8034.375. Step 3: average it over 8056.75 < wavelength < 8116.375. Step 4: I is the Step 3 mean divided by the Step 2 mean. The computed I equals 1.0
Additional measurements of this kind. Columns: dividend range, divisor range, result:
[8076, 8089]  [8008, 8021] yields 0.99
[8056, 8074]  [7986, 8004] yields 1.00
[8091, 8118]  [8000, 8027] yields 1.01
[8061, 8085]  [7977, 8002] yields 1.00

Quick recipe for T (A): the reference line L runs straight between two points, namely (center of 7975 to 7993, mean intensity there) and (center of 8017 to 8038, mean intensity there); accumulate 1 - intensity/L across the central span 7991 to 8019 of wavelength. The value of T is -0.3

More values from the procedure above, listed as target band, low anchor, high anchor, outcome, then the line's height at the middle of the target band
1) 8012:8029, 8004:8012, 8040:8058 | 0.1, 13.9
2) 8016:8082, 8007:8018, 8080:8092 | -0.2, 13.7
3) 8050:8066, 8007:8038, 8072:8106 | -0.1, 13.7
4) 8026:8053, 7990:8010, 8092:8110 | 0.4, 13.8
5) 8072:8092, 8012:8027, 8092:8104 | 0.2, 13.6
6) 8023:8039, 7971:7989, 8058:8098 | 0.1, 13.7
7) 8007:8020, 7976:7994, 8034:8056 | -0.1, 13.8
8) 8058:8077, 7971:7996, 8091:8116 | 0.1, 13.7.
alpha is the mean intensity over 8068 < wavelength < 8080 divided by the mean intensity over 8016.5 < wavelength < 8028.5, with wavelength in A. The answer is 0.99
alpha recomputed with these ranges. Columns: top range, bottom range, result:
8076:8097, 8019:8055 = 0.99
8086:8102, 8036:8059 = 0.98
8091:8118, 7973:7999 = 0.98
